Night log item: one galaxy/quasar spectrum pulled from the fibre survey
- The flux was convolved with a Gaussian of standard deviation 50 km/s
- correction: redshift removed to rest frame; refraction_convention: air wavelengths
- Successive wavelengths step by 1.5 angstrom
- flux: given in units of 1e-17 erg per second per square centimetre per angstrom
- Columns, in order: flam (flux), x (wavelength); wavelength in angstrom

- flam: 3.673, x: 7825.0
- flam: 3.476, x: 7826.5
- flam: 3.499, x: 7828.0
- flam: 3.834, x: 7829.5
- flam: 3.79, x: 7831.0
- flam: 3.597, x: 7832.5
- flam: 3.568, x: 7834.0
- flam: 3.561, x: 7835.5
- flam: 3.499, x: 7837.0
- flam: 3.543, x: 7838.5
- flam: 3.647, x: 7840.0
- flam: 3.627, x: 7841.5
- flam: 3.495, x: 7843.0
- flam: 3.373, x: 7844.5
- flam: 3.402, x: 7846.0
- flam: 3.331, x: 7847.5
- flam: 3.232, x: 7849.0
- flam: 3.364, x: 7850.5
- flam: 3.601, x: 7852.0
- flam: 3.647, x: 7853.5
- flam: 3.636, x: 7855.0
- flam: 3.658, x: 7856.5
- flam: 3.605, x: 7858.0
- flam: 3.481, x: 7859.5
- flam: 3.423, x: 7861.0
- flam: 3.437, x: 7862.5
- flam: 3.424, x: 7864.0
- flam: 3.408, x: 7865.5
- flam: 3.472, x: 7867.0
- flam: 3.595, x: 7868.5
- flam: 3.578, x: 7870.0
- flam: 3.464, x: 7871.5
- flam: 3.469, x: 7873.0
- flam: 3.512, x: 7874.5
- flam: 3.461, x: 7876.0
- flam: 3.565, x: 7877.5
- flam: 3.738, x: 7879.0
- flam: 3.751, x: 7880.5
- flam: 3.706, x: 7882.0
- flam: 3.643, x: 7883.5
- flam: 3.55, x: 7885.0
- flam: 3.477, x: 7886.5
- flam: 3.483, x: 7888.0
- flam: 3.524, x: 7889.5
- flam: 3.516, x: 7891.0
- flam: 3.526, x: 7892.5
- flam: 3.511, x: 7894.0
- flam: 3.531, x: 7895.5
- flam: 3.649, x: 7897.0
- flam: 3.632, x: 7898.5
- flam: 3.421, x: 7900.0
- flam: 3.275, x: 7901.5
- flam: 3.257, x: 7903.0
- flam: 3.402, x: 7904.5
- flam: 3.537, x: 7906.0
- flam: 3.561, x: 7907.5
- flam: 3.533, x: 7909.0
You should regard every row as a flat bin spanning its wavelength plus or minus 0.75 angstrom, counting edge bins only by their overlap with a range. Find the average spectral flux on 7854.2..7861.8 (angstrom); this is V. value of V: 3.56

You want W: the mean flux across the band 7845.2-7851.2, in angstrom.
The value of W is 3.33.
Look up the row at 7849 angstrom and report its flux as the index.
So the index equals 3.232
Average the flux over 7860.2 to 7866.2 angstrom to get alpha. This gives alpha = 3.42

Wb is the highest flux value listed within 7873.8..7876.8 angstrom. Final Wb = 3.512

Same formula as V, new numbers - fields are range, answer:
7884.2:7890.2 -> 3.51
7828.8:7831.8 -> 3.81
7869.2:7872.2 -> 3.52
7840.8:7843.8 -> 3.56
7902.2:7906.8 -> 3.4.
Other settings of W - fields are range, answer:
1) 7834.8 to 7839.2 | 3.53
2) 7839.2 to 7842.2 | 3.64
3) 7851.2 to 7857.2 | 3.63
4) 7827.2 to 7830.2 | 3.66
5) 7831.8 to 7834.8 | 3.58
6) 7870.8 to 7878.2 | 3.49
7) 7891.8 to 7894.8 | 3.52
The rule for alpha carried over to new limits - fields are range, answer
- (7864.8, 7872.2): 3.5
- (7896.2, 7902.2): 3.5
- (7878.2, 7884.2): 3.71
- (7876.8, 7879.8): 3.65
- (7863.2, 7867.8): 3.44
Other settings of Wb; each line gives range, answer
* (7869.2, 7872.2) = 3.578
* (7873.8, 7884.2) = 3.751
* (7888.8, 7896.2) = 3.531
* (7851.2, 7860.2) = 3.658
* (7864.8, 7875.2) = 3.595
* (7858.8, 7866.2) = 3.481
